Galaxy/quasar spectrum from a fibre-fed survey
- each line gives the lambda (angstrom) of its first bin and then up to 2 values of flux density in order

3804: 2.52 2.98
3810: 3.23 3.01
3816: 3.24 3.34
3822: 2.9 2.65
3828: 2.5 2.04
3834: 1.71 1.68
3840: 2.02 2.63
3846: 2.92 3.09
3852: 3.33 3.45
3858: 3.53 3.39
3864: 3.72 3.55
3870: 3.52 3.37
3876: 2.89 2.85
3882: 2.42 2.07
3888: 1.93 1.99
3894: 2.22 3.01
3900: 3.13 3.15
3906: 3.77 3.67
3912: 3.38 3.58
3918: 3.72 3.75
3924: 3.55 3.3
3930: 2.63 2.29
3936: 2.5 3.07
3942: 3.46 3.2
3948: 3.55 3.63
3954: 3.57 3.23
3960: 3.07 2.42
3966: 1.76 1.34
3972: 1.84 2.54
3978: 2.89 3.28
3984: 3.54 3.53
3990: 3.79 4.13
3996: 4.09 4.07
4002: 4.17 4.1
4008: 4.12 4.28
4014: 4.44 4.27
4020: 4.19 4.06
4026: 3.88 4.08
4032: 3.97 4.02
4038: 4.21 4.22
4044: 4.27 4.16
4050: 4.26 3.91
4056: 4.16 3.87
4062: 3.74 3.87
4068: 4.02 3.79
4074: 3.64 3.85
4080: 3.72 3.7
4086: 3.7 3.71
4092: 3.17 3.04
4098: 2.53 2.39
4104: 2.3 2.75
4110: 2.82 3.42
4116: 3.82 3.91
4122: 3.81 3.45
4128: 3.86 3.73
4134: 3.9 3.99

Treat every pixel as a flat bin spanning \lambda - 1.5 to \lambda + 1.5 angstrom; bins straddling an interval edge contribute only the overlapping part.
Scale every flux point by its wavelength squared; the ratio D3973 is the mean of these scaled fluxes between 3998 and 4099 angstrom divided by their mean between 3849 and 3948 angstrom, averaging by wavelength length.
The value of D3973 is 1.36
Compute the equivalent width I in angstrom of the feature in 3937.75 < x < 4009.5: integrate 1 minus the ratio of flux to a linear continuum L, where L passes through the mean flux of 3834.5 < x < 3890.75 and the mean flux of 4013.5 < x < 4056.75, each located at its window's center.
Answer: 8.2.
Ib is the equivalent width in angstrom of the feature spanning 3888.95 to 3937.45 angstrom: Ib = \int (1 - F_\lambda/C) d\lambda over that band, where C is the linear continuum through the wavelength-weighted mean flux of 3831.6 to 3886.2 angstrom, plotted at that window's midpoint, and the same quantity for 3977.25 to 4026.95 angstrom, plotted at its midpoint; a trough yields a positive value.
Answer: 2.9 angstrom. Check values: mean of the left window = 2.89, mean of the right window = 3.95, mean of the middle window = 3.09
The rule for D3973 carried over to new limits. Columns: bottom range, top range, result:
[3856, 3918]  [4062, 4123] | 1.23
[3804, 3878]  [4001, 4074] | 1.53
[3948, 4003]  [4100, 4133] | 1.13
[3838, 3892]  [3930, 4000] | 1.10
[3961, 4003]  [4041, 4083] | 1.33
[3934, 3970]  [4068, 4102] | 1.26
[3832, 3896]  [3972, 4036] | 1.49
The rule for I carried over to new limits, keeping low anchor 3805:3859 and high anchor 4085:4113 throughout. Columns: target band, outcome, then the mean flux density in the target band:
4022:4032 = -3.8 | 4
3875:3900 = 3.2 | 2.46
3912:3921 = -2.5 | 3.62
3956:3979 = 4.1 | 2.36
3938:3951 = -2.3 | 3.37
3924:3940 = 0.1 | 2.82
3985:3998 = -4.5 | 3.88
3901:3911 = -2.4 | 3.5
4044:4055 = -4.6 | 4.13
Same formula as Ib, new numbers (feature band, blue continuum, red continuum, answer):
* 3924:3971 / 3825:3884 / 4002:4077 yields 7.8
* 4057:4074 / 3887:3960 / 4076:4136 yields -2.7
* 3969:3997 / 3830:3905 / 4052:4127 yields -0.1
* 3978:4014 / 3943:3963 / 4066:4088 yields -4.4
